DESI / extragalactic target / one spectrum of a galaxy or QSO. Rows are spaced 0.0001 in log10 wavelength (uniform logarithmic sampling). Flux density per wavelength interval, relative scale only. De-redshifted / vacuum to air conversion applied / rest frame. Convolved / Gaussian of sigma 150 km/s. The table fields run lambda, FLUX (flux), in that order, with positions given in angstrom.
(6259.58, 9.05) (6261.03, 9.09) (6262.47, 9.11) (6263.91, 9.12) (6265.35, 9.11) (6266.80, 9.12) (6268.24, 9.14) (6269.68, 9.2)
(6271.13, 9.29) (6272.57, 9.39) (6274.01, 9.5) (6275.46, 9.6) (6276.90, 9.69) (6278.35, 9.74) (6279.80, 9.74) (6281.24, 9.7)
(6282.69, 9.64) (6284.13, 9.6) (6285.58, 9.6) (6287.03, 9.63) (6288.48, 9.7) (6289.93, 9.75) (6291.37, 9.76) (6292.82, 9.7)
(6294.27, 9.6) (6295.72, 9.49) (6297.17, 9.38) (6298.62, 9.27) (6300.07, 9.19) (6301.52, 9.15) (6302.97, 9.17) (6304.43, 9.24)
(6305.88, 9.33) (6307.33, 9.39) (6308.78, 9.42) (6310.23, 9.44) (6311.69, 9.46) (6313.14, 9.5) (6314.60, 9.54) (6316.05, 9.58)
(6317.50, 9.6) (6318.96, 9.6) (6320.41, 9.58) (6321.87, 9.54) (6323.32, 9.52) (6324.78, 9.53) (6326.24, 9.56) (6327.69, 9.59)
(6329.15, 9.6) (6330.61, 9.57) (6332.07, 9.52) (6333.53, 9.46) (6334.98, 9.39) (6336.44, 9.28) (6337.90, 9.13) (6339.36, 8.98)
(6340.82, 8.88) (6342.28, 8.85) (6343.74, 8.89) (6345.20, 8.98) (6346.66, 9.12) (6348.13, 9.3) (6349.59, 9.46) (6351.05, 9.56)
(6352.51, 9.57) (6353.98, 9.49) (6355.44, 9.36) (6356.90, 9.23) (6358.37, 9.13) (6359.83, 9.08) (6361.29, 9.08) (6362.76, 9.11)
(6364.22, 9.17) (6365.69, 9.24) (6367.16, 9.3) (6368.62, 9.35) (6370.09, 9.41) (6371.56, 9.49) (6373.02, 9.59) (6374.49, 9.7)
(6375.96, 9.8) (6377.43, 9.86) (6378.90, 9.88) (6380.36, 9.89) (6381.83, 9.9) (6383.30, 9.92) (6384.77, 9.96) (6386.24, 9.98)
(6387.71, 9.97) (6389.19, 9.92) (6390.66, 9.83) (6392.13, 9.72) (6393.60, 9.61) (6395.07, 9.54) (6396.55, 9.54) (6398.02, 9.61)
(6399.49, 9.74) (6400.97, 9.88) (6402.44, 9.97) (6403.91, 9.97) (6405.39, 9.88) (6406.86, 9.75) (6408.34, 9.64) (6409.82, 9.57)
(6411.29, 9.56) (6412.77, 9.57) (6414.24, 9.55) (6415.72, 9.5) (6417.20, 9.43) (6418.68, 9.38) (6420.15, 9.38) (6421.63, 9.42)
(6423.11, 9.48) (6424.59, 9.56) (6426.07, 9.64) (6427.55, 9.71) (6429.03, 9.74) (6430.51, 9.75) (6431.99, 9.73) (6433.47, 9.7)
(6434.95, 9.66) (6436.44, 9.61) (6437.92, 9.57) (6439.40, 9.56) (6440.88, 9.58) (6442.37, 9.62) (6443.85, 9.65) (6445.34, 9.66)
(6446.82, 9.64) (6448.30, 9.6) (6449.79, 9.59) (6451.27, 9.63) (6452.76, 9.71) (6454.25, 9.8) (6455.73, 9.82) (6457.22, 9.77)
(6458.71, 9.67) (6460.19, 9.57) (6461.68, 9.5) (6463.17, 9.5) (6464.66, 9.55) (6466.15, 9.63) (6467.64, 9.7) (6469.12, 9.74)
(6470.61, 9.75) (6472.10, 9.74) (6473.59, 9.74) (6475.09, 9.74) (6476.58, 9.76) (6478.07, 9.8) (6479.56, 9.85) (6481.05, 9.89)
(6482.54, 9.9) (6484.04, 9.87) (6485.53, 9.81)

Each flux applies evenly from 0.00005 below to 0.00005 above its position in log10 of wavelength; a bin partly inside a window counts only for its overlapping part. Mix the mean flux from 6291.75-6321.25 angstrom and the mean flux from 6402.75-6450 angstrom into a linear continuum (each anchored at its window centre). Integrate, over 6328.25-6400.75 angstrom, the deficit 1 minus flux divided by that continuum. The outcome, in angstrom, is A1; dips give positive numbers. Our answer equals 0.4 angstrom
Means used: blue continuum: 9.43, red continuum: 9.62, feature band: 9.47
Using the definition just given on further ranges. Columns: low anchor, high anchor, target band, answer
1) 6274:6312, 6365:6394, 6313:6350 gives 0.9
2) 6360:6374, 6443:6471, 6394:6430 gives -0.6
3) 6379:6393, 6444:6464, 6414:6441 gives 0.5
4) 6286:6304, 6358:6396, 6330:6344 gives 0.5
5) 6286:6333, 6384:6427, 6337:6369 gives 1.3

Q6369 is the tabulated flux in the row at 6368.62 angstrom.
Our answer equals 9.35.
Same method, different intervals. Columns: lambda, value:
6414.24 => 9.55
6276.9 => 9.69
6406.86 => 9.75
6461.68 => 9.5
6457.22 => 9.77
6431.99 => 9.73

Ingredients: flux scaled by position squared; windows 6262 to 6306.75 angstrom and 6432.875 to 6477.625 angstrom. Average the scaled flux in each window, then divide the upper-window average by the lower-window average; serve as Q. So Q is 1.1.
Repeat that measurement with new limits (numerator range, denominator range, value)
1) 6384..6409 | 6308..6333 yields 1.05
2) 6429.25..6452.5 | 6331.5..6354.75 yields 1.08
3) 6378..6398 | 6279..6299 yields 1.05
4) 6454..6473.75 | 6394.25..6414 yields 1.02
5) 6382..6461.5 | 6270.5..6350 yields 1.06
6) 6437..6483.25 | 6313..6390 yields 1.06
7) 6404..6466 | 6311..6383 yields 1.05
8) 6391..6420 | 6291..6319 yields 1.06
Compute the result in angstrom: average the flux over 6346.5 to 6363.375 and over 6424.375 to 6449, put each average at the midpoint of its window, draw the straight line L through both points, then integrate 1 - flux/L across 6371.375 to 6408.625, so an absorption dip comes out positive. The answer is -1.4 angstrom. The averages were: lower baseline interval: 9.3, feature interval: 9.8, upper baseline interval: 9.65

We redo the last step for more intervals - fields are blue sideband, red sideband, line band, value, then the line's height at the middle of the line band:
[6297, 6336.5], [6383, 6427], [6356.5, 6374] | 0.6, 9.57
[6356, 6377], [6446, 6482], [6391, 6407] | -0.5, 9.46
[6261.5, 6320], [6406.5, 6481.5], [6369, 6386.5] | -0.4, 9.56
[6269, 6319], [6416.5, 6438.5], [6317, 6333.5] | -0.1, 9.52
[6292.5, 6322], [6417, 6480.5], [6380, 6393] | -0.5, 9.55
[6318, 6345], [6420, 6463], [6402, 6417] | -0.2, 9.55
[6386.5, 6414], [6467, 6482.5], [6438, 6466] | 0.4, 9.77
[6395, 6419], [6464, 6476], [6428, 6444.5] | 0.0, 9.68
